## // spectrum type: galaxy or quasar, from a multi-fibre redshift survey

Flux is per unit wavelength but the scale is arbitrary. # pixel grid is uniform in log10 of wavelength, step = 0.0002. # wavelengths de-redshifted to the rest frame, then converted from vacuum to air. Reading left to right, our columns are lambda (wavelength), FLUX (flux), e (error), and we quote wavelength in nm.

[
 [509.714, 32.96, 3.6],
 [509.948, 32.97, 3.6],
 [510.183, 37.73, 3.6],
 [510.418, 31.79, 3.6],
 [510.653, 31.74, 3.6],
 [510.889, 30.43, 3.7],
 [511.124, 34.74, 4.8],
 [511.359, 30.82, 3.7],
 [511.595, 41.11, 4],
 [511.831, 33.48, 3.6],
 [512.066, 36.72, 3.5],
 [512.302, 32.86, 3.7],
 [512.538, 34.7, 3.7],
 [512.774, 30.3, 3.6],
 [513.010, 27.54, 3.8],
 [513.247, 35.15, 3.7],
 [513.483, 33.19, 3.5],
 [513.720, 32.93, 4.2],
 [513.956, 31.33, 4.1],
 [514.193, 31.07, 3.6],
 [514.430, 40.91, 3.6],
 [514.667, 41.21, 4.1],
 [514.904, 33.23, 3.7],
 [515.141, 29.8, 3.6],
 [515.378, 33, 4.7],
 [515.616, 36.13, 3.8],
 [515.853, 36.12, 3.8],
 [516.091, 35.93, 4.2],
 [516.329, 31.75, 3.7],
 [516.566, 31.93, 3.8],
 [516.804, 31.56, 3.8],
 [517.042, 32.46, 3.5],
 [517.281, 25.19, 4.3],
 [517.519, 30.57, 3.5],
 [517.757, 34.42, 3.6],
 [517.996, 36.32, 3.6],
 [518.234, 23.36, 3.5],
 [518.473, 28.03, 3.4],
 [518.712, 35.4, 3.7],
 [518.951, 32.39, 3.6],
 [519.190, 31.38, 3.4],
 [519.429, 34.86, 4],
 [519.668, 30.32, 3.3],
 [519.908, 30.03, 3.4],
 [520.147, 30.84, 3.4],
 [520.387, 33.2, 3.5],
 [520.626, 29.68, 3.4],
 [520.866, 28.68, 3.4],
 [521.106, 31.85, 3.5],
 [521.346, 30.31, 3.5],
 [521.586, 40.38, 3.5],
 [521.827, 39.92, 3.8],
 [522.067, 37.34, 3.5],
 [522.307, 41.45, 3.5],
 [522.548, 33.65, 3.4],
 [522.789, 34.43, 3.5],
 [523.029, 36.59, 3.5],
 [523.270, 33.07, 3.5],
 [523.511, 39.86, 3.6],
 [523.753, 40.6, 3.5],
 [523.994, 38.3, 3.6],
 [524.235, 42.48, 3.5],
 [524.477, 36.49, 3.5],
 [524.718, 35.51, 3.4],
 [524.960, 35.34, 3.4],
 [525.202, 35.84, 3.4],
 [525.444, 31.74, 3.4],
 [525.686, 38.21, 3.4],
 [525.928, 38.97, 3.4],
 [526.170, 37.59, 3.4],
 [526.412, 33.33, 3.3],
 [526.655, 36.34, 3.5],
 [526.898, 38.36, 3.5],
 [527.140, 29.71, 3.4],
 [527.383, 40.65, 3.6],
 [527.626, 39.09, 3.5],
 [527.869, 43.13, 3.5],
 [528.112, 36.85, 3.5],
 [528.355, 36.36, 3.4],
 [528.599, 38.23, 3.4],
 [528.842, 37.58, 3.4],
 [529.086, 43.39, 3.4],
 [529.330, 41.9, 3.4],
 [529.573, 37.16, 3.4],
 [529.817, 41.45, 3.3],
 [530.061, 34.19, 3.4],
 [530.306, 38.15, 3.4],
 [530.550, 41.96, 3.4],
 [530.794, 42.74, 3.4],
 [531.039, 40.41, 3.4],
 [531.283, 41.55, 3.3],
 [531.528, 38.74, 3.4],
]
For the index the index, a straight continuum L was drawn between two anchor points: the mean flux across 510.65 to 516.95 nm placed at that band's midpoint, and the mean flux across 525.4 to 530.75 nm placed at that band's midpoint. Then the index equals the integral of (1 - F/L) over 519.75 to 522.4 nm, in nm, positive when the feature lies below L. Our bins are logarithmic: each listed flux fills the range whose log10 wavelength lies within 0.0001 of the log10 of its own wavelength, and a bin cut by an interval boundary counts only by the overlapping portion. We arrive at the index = 0.16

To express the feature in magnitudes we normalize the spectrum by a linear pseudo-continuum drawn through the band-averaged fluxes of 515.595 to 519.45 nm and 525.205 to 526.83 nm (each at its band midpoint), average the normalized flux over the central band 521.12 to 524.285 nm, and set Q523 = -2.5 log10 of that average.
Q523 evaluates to -0.08 mag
